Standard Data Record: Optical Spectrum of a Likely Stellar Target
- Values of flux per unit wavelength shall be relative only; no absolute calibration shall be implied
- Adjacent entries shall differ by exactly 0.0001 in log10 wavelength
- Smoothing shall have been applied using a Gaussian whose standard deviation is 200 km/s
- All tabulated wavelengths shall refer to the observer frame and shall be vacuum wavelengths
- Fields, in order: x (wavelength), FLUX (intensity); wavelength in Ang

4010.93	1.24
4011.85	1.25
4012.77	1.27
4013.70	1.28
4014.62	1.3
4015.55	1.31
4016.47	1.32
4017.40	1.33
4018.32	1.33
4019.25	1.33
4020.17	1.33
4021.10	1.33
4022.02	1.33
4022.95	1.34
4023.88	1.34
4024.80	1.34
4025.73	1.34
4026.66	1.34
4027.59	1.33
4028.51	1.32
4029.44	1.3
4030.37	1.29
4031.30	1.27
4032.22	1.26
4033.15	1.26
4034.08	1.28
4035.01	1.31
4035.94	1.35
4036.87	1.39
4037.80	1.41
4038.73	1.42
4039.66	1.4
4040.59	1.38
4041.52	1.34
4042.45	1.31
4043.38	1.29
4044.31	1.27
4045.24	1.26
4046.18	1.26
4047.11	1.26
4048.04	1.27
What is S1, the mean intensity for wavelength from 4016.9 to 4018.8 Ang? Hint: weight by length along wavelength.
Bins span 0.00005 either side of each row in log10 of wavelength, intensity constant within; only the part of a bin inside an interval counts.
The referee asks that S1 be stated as 1.33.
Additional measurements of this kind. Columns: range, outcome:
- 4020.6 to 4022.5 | 1.33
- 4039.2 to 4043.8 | 1.35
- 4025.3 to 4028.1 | 1.34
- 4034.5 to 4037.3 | 1.35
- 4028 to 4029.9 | 1.31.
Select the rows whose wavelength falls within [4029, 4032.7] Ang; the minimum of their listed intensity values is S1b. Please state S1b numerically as 1.26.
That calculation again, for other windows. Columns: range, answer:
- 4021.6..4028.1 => 1.33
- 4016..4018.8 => 1.32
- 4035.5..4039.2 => 1.35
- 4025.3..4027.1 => 1.34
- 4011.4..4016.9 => 1.25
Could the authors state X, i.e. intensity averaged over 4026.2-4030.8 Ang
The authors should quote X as 1.32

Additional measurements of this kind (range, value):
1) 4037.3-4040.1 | 1.41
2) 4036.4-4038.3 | 1.4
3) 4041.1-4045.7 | 1.29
